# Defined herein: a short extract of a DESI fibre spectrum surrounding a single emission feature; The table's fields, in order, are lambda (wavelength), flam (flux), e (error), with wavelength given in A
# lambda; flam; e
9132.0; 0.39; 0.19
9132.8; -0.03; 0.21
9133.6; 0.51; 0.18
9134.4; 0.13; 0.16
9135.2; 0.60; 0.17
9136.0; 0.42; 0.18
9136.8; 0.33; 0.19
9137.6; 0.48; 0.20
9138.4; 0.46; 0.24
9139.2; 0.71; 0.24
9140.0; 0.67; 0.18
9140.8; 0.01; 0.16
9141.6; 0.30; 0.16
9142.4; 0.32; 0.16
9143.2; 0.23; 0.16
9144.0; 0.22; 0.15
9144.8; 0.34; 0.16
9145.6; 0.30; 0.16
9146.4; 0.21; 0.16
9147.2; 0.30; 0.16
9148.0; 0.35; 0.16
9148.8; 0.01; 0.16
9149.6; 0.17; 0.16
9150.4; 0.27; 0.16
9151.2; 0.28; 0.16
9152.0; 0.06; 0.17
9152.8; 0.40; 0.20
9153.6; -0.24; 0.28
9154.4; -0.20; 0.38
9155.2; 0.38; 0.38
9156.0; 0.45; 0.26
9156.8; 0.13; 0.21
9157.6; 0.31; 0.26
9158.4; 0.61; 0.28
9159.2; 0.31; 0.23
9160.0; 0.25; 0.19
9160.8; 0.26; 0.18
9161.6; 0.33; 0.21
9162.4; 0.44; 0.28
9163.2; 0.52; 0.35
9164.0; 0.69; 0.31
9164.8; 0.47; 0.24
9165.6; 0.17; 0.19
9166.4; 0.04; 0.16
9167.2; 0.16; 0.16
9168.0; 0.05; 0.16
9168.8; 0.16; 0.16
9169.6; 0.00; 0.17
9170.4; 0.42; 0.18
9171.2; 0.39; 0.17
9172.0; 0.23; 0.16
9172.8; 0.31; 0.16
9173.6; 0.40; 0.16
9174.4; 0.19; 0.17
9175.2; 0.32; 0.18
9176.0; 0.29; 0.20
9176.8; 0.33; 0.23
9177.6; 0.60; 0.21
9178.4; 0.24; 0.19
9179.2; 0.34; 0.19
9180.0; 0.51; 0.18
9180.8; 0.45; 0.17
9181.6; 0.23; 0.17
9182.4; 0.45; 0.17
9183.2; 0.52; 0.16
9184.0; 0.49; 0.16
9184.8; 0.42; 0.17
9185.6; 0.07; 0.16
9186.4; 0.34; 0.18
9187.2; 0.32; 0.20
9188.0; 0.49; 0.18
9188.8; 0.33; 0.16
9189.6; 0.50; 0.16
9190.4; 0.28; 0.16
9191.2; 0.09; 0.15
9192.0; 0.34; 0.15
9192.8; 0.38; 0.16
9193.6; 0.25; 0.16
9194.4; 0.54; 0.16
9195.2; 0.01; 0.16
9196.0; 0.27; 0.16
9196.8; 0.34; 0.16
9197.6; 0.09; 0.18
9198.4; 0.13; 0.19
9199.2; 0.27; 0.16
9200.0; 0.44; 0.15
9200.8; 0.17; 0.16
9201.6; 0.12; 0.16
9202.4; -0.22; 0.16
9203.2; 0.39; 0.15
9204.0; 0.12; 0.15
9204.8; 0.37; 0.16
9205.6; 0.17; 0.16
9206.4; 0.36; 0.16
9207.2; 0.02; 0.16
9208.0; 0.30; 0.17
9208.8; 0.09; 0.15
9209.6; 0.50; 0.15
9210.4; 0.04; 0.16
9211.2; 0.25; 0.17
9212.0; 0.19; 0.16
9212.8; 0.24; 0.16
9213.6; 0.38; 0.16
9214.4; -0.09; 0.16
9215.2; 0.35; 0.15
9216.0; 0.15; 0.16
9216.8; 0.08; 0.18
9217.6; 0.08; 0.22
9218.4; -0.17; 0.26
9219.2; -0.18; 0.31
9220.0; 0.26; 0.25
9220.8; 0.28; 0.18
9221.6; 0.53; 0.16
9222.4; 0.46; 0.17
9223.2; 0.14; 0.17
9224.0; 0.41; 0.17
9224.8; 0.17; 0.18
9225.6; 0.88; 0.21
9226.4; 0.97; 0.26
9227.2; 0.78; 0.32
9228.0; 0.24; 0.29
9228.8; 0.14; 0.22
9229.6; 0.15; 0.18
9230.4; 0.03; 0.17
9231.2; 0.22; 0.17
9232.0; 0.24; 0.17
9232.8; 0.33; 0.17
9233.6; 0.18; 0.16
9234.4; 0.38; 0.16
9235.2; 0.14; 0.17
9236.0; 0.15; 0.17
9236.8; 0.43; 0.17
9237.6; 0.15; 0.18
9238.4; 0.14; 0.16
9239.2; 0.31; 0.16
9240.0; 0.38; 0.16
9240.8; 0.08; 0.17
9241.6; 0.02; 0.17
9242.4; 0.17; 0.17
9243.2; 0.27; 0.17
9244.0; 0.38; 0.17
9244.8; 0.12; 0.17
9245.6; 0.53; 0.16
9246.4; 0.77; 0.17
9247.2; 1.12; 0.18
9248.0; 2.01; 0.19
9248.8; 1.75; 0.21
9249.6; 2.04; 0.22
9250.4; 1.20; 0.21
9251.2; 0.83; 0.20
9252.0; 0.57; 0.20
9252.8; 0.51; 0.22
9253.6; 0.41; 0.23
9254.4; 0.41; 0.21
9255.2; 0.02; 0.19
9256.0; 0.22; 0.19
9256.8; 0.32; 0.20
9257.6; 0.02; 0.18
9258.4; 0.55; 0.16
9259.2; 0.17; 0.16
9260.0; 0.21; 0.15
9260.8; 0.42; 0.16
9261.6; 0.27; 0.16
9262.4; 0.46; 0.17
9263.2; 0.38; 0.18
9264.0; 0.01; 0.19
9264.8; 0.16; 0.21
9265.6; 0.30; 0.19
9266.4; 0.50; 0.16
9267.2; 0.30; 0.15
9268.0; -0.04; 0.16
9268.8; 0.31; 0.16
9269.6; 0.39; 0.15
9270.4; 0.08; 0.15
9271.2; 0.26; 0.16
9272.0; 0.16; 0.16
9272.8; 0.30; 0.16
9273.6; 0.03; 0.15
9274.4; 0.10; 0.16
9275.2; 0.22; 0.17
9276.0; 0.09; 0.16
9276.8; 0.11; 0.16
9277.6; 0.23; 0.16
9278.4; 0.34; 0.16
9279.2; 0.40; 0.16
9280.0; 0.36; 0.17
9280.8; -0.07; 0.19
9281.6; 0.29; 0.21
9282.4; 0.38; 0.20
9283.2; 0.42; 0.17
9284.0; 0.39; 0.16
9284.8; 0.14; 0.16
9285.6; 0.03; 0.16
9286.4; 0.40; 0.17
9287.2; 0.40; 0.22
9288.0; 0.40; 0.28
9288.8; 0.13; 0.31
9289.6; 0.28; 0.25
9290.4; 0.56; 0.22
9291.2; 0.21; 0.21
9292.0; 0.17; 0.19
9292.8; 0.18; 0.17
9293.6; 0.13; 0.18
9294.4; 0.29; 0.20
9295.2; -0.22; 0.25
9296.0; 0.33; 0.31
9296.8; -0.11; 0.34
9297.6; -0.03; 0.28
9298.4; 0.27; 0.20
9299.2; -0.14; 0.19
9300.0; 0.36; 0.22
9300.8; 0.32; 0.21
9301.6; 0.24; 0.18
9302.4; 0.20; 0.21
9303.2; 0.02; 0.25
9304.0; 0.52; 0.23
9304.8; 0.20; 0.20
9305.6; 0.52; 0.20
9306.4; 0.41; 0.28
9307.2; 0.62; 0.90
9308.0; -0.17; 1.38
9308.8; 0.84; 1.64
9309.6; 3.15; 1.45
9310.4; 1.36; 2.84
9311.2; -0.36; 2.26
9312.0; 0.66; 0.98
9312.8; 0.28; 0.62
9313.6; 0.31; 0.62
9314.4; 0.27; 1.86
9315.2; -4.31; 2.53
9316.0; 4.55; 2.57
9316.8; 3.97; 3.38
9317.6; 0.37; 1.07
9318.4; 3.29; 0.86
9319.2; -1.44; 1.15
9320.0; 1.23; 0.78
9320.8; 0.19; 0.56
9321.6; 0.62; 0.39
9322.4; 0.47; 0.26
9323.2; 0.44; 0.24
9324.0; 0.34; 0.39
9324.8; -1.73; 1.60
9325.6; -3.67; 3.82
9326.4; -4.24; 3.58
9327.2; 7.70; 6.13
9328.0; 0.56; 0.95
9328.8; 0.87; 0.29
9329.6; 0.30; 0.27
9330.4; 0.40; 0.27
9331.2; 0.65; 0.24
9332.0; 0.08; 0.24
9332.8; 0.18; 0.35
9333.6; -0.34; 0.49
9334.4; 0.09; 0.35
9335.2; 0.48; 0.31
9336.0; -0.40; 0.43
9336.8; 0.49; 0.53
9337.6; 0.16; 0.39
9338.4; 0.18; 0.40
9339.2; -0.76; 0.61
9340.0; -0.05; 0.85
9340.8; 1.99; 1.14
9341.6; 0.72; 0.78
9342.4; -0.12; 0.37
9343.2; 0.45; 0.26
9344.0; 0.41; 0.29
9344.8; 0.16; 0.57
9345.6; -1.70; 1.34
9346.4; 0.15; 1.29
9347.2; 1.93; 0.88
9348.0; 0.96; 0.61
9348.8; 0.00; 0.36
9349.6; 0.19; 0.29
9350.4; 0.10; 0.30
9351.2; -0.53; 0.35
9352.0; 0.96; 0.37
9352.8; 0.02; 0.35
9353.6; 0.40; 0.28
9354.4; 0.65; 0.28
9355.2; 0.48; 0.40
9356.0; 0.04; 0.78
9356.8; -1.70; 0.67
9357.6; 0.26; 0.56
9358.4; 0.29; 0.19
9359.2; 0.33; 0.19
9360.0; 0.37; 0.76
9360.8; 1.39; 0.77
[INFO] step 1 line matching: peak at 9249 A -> H-beta 4861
